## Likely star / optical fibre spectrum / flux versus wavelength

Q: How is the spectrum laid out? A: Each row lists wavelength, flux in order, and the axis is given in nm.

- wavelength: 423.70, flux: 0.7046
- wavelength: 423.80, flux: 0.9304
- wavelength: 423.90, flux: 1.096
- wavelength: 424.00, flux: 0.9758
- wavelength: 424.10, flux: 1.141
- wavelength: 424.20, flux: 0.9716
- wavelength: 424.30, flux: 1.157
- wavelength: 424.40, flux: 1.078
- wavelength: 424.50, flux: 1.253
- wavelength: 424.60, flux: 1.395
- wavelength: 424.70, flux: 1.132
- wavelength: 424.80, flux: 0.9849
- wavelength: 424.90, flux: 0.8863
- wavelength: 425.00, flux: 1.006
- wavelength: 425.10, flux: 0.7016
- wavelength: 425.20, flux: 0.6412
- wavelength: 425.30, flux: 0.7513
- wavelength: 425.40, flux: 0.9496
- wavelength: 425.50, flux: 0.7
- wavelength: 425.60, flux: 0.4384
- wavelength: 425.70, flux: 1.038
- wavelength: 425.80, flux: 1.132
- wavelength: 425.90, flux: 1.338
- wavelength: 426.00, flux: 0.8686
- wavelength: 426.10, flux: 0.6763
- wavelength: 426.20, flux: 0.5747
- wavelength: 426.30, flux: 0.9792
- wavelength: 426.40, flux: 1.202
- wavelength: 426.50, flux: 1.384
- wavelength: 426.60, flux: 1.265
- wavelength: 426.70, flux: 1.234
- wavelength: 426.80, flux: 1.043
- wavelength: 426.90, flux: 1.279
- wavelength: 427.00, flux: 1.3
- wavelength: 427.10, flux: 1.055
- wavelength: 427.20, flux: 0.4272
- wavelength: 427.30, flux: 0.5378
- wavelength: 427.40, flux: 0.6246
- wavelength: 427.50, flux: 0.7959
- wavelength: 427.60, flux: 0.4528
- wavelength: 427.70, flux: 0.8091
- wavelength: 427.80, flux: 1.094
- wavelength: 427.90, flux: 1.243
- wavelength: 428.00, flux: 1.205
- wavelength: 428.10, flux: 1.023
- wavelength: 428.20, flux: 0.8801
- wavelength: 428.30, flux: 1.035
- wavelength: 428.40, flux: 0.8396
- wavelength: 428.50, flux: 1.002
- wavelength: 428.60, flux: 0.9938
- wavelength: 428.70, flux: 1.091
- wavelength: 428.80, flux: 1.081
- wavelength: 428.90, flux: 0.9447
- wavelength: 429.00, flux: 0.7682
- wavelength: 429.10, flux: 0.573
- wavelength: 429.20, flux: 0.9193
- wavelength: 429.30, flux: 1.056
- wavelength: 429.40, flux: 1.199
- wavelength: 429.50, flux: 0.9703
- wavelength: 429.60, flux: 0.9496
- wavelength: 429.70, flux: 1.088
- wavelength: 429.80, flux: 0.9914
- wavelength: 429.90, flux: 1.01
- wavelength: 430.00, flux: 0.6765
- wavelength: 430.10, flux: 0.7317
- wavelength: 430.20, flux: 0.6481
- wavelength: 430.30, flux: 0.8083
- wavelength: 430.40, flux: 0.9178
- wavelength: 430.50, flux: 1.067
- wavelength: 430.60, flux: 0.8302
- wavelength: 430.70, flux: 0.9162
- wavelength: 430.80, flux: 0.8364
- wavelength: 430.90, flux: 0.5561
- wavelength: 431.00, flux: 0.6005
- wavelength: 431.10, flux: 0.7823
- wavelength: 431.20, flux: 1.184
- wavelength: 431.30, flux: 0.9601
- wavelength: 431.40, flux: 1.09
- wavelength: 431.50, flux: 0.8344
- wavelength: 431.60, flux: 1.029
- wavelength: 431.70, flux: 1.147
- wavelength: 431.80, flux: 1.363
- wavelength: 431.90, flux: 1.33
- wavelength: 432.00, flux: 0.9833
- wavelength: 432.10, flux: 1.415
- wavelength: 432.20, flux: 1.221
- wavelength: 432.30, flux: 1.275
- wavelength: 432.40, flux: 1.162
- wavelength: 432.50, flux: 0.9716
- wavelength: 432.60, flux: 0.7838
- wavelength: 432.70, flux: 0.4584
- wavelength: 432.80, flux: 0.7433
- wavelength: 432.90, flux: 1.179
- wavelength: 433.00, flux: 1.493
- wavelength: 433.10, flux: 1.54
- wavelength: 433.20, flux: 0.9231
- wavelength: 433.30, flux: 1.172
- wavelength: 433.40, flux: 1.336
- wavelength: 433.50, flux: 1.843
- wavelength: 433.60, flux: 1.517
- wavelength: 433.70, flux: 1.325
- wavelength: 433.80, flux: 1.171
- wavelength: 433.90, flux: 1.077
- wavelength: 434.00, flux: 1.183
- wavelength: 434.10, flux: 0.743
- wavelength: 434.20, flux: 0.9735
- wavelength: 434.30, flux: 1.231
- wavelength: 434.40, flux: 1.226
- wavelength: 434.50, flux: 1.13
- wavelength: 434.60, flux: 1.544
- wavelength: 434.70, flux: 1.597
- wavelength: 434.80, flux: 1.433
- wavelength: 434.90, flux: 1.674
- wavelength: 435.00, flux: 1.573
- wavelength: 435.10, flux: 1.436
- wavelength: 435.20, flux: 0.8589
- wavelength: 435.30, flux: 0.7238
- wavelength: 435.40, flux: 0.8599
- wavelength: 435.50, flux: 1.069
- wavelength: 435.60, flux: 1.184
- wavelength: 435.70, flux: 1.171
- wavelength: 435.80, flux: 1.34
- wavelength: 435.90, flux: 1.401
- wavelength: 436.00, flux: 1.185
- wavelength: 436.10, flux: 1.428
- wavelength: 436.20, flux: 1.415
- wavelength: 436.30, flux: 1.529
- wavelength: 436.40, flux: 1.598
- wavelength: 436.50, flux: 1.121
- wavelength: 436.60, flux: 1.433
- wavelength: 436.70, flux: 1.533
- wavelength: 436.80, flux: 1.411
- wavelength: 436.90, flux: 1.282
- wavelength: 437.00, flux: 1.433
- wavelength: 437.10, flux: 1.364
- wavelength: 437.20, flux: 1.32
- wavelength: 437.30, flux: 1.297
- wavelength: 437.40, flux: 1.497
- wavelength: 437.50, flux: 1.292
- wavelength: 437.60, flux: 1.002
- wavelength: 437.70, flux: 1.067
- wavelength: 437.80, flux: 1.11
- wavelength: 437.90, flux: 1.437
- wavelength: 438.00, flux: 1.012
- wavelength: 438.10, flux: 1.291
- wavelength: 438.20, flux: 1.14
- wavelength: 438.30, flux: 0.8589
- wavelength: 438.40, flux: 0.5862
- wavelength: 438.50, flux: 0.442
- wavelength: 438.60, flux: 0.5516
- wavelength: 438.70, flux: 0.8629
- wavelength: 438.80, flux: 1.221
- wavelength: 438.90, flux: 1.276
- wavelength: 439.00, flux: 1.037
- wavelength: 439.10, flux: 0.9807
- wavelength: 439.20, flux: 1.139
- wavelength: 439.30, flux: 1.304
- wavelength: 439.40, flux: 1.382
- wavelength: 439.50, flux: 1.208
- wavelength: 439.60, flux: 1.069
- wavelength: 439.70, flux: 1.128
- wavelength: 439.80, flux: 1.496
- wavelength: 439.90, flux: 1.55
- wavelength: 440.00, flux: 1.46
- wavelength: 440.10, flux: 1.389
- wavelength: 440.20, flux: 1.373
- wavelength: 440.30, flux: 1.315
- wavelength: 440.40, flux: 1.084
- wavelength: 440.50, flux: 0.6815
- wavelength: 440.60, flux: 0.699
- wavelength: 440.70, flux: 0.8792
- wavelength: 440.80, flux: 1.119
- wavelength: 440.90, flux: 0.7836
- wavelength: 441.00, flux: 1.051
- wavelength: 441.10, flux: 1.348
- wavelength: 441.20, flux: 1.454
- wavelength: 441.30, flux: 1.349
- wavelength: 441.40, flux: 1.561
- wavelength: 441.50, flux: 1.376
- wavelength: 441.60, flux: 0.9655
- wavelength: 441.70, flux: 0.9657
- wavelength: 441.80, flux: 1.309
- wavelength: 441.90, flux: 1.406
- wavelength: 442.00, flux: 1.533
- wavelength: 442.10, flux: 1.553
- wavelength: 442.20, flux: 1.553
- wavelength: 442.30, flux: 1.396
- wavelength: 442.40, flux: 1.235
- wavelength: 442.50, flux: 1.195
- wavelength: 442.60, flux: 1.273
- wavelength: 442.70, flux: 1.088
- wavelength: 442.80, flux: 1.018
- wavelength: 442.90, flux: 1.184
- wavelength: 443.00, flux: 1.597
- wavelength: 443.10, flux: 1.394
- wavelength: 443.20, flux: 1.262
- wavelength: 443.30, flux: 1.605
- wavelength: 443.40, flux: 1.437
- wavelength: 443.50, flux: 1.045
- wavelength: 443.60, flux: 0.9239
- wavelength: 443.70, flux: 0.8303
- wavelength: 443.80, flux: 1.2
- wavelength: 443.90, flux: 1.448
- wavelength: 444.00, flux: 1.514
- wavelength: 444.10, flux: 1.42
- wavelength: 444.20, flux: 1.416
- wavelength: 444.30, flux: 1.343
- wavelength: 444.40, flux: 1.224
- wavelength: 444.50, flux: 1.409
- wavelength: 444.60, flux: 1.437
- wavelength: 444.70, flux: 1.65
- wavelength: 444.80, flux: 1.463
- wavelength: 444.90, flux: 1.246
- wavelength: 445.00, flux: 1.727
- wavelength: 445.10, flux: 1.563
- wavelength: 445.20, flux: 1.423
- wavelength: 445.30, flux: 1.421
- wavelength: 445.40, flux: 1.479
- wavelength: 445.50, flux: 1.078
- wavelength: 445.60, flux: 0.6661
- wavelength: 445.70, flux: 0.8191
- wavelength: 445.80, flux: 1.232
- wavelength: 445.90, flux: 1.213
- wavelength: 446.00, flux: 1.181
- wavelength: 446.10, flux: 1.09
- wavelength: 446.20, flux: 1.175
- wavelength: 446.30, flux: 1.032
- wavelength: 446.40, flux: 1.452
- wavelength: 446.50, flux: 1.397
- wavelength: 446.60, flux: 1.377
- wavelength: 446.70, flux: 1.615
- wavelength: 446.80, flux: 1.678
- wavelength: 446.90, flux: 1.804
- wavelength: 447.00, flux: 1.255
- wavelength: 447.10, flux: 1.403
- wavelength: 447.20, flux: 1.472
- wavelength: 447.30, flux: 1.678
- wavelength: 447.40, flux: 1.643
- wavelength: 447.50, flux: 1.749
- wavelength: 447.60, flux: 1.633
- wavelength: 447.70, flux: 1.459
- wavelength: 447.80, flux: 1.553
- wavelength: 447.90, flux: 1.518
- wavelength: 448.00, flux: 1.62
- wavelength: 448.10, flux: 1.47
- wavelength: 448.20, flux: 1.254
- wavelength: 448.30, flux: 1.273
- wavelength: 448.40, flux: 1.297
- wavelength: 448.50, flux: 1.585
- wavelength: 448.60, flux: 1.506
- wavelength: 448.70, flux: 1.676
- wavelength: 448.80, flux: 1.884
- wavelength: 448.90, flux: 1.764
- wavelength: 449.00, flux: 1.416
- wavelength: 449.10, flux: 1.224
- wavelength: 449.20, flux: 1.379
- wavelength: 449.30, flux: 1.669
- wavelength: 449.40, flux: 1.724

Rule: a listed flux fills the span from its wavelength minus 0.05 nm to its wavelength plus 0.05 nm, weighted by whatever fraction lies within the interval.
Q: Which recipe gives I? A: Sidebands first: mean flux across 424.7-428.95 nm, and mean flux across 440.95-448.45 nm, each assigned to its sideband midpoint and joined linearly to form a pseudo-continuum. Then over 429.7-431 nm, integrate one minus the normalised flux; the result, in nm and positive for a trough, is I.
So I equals 0.24 nm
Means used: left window 0.943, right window 1.35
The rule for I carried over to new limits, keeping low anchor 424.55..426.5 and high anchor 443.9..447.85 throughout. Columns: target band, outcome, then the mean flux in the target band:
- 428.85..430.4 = 0.20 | 0.89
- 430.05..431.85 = 0.25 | 0.906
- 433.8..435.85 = -0.11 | 1.2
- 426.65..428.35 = 0.05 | 0.943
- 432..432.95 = 0.06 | 1.02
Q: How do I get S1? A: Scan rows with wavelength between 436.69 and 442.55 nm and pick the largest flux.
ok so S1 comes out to 1.561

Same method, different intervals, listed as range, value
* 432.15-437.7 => 1.843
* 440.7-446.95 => 1.804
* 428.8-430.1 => 1.199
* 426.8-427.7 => 1.3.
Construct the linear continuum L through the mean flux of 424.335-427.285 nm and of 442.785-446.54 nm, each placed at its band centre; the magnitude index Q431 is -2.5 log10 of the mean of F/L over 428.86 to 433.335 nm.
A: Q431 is 0.099 mag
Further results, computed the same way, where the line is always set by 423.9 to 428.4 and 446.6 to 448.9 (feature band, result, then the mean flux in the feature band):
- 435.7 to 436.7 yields -0.12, 1.38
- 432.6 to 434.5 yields 0.00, 1.16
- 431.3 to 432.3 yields -0.03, 1.15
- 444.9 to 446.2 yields 0.20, 1.24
